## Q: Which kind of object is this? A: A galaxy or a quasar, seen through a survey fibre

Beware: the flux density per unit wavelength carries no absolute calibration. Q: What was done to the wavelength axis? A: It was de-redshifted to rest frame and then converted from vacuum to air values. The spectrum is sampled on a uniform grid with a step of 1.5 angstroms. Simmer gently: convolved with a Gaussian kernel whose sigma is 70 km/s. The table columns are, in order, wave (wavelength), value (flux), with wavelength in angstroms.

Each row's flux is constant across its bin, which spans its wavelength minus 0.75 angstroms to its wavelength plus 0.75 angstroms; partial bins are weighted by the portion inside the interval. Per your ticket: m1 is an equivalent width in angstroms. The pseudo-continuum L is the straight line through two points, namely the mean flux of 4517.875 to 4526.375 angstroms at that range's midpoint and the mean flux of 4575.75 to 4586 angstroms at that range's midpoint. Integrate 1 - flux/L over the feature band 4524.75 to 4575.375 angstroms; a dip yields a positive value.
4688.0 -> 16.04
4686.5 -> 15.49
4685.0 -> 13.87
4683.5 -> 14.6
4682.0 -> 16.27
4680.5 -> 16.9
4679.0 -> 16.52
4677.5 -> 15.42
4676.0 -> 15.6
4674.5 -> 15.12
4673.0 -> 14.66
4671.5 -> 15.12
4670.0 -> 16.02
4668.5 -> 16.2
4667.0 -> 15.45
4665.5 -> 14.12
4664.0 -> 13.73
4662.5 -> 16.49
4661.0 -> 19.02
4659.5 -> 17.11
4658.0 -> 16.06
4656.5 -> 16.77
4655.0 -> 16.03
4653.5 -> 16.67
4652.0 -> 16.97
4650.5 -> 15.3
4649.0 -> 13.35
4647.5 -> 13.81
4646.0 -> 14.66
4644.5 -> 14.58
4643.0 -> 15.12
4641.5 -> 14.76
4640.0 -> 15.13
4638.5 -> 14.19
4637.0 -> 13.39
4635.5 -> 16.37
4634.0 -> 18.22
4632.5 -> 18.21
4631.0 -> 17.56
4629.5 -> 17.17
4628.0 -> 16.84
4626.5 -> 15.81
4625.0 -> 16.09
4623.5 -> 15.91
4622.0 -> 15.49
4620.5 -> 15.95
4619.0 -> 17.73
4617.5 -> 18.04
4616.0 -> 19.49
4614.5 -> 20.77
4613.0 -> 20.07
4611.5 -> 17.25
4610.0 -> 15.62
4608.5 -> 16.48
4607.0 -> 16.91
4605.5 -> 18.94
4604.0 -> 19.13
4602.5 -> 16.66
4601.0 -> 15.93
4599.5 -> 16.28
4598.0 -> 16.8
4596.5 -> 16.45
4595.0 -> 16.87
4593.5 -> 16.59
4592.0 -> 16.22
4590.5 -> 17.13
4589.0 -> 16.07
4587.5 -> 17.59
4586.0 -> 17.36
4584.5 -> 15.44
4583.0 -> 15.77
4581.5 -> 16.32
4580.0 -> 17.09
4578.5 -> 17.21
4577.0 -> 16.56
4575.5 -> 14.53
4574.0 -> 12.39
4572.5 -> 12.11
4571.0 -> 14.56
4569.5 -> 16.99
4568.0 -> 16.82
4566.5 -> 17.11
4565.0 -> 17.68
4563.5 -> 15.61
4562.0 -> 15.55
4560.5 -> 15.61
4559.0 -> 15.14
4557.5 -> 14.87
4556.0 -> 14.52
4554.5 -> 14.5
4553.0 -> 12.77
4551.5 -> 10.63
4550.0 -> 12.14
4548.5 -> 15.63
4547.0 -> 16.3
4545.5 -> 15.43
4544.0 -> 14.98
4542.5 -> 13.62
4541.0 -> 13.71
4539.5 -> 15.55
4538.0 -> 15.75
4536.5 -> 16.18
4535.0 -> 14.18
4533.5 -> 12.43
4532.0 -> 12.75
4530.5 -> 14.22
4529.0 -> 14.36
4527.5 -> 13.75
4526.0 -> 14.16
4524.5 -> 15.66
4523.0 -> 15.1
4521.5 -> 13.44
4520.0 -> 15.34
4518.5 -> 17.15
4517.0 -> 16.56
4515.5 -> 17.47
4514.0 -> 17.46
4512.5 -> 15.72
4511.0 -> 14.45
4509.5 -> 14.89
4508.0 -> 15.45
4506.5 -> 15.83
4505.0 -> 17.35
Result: 3.6 angstroms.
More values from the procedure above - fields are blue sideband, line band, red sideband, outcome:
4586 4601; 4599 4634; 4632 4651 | -3.1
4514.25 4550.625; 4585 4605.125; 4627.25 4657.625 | -2.0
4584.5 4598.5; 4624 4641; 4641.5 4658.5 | -0.5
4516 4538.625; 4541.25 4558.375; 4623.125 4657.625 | 1.0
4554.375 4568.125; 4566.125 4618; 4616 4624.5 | -1.2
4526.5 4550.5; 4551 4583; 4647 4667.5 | -0.9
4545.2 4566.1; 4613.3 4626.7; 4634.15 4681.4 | -1.9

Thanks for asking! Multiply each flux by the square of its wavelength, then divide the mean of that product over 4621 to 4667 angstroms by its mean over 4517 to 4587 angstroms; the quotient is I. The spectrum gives 1.10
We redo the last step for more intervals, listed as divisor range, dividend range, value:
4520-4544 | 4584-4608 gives 1.21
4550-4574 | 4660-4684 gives 1.11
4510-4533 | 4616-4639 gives 1.15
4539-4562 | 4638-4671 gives 1.13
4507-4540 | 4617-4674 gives 1.11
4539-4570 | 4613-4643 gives 1.15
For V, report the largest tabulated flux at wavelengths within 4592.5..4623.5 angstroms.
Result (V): 20.77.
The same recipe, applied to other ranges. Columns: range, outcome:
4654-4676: 19.02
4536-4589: 17.68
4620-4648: 18.22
